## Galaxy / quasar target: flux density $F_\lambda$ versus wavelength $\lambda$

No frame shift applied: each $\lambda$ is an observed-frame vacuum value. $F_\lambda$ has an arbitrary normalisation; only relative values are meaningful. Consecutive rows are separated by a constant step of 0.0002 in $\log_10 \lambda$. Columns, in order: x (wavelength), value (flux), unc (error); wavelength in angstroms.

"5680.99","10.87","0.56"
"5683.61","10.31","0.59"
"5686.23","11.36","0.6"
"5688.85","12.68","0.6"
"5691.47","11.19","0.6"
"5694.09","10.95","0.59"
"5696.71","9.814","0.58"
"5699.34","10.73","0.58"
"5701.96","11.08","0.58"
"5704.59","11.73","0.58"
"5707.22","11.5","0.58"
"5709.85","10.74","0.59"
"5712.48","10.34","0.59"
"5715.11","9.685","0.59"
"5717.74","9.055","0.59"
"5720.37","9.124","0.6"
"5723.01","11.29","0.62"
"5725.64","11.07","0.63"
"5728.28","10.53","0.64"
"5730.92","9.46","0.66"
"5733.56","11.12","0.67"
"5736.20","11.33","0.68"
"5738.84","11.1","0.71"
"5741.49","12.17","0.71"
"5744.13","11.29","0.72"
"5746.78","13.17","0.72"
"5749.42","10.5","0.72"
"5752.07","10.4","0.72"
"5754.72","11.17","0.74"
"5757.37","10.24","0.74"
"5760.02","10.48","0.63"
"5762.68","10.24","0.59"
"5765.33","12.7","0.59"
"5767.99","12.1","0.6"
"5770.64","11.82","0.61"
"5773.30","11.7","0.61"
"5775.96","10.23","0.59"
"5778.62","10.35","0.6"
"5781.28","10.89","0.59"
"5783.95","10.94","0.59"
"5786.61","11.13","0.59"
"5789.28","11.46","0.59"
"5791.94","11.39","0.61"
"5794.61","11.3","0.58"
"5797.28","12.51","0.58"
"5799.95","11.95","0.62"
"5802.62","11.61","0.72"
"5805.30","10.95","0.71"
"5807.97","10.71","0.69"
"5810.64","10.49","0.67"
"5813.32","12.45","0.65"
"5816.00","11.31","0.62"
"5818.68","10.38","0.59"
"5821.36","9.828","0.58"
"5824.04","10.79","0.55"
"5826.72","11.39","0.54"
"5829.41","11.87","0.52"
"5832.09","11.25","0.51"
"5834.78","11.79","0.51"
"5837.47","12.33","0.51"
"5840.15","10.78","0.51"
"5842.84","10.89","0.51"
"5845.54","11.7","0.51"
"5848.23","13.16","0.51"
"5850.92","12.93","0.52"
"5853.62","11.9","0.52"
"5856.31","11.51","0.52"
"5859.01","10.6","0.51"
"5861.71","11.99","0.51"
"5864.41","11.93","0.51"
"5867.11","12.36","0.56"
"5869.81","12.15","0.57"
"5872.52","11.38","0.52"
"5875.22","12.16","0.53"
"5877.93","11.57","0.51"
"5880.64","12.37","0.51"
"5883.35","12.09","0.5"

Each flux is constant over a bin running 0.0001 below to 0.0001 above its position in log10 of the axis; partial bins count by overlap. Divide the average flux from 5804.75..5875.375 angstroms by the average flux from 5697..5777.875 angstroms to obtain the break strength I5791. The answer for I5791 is 1.05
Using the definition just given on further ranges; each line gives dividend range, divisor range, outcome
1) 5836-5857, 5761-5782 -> 1.06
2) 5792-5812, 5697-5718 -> 1.07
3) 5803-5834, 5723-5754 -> 1.00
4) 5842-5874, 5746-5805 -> 1.06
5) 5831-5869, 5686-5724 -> 1.10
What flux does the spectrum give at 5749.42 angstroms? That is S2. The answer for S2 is 10.5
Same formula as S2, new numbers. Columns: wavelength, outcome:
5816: 11.31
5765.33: 12.7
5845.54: 11.7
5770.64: 11.82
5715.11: 9.685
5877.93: 11.57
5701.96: 11.08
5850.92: 12.93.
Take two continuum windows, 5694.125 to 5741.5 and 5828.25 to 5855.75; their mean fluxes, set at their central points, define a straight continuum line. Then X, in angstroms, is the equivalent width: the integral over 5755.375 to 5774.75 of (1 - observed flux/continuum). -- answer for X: -0.4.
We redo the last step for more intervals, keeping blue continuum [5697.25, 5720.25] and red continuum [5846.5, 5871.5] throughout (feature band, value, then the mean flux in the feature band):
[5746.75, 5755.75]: -0.09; 11.1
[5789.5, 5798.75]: -0.26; 11.7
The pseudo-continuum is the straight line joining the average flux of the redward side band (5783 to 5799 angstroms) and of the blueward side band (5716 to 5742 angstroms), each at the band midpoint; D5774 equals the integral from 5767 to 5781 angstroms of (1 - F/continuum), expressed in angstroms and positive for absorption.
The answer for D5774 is 0.0 angstroms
